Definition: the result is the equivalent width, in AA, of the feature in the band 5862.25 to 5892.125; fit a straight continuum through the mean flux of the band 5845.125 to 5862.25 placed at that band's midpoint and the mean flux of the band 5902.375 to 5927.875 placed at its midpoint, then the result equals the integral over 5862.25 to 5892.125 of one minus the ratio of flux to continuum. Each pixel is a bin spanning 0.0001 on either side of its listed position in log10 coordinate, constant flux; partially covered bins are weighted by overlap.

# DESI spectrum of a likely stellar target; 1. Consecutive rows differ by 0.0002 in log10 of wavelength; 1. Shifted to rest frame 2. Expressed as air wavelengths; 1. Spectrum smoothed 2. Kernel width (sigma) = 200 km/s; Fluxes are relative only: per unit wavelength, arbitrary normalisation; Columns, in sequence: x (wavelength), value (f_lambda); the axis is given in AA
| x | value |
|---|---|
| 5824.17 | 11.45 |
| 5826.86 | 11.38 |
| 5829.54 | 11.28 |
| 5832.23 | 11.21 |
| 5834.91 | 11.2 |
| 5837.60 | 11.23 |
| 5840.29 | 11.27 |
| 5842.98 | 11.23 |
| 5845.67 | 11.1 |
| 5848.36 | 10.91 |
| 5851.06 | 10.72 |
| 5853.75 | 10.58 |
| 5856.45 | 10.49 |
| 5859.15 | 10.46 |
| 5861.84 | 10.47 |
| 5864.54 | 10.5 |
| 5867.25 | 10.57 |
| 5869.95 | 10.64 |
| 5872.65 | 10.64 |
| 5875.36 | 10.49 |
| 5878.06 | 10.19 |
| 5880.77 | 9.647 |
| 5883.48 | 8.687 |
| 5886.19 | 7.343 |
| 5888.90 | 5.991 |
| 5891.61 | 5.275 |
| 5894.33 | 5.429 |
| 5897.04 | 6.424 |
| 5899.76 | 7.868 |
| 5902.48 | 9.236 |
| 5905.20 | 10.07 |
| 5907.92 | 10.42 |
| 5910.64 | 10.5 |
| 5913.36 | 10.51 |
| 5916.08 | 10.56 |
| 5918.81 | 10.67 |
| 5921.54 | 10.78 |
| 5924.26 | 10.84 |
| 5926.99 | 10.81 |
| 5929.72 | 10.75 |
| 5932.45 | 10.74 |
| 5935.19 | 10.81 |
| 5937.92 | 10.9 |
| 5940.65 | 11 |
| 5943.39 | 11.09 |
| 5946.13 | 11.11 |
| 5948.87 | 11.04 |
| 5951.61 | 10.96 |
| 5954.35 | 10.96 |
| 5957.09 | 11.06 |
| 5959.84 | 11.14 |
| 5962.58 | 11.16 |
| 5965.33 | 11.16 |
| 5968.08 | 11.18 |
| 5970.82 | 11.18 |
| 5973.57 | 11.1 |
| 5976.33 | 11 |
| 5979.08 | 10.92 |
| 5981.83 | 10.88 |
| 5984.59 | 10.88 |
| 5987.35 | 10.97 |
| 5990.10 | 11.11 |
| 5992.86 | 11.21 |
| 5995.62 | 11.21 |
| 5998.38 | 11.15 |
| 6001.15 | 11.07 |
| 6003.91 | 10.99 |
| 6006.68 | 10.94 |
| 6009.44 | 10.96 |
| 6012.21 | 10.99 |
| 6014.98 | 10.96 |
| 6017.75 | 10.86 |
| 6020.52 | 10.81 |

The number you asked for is 3.9 AA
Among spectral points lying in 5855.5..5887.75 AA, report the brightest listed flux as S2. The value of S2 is 10.64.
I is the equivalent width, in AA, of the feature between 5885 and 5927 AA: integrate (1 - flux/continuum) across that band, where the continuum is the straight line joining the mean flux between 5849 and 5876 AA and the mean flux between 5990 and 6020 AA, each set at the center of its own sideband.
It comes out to 7.2 AA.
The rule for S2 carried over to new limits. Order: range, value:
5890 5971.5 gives 11.18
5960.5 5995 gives 11.21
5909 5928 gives 10.84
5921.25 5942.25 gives 11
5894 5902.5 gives 9.236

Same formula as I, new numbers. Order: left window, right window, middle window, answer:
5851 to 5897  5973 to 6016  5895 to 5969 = -2.8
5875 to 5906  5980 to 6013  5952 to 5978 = -2.5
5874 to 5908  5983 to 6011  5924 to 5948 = -3.9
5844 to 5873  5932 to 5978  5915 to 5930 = 0.2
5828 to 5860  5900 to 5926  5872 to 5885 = 1.0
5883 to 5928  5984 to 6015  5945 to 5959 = -1.5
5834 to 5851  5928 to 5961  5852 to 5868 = 0.8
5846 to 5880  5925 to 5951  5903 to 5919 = 0.6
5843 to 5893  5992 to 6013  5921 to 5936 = -0.7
